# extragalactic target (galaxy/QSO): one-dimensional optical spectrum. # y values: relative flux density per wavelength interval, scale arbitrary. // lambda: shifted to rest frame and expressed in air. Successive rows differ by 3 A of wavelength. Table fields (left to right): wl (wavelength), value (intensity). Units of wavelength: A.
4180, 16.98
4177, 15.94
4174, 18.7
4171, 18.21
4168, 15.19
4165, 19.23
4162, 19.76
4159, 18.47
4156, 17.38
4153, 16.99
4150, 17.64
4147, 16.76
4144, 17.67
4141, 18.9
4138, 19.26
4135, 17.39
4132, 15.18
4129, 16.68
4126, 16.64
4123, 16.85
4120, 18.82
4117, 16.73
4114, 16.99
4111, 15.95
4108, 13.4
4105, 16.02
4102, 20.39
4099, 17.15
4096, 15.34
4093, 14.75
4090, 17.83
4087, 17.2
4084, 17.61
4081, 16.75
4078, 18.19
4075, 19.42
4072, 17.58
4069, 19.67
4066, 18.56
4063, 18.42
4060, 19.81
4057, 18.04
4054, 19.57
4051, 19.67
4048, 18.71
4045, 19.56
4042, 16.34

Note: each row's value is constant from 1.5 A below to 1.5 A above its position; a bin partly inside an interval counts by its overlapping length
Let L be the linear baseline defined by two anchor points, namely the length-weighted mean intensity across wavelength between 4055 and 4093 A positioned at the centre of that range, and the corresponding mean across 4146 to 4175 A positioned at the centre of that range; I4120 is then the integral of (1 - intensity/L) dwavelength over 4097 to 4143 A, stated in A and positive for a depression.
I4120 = 2.3 A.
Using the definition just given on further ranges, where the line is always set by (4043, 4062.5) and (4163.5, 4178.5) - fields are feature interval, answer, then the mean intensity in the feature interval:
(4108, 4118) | 1.20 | 16.1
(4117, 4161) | 1.04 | 17.5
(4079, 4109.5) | 3.07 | 16.7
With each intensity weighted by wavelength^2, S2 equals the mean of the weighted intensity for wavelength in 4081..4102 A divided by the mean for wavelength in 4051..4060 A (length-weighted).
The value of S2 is 0.9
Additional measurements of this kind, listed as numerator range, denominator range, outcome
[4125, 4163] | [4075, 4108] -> 1.06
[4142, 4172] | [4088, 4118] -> 1.11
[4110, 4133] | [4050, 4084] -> 0.92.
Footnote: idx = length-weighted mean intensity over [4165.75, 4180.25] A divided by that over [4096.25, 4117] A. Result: 1.03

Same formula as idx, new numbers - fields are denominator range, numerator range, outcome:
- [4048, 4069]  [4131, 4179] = 0.93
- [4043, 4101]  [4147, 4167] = 1.00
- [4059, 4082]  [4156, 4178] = 0.97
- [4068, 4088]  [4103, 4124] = 0.91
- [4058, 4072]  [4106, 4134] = 0.87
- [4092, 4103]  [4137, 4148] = 1.08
